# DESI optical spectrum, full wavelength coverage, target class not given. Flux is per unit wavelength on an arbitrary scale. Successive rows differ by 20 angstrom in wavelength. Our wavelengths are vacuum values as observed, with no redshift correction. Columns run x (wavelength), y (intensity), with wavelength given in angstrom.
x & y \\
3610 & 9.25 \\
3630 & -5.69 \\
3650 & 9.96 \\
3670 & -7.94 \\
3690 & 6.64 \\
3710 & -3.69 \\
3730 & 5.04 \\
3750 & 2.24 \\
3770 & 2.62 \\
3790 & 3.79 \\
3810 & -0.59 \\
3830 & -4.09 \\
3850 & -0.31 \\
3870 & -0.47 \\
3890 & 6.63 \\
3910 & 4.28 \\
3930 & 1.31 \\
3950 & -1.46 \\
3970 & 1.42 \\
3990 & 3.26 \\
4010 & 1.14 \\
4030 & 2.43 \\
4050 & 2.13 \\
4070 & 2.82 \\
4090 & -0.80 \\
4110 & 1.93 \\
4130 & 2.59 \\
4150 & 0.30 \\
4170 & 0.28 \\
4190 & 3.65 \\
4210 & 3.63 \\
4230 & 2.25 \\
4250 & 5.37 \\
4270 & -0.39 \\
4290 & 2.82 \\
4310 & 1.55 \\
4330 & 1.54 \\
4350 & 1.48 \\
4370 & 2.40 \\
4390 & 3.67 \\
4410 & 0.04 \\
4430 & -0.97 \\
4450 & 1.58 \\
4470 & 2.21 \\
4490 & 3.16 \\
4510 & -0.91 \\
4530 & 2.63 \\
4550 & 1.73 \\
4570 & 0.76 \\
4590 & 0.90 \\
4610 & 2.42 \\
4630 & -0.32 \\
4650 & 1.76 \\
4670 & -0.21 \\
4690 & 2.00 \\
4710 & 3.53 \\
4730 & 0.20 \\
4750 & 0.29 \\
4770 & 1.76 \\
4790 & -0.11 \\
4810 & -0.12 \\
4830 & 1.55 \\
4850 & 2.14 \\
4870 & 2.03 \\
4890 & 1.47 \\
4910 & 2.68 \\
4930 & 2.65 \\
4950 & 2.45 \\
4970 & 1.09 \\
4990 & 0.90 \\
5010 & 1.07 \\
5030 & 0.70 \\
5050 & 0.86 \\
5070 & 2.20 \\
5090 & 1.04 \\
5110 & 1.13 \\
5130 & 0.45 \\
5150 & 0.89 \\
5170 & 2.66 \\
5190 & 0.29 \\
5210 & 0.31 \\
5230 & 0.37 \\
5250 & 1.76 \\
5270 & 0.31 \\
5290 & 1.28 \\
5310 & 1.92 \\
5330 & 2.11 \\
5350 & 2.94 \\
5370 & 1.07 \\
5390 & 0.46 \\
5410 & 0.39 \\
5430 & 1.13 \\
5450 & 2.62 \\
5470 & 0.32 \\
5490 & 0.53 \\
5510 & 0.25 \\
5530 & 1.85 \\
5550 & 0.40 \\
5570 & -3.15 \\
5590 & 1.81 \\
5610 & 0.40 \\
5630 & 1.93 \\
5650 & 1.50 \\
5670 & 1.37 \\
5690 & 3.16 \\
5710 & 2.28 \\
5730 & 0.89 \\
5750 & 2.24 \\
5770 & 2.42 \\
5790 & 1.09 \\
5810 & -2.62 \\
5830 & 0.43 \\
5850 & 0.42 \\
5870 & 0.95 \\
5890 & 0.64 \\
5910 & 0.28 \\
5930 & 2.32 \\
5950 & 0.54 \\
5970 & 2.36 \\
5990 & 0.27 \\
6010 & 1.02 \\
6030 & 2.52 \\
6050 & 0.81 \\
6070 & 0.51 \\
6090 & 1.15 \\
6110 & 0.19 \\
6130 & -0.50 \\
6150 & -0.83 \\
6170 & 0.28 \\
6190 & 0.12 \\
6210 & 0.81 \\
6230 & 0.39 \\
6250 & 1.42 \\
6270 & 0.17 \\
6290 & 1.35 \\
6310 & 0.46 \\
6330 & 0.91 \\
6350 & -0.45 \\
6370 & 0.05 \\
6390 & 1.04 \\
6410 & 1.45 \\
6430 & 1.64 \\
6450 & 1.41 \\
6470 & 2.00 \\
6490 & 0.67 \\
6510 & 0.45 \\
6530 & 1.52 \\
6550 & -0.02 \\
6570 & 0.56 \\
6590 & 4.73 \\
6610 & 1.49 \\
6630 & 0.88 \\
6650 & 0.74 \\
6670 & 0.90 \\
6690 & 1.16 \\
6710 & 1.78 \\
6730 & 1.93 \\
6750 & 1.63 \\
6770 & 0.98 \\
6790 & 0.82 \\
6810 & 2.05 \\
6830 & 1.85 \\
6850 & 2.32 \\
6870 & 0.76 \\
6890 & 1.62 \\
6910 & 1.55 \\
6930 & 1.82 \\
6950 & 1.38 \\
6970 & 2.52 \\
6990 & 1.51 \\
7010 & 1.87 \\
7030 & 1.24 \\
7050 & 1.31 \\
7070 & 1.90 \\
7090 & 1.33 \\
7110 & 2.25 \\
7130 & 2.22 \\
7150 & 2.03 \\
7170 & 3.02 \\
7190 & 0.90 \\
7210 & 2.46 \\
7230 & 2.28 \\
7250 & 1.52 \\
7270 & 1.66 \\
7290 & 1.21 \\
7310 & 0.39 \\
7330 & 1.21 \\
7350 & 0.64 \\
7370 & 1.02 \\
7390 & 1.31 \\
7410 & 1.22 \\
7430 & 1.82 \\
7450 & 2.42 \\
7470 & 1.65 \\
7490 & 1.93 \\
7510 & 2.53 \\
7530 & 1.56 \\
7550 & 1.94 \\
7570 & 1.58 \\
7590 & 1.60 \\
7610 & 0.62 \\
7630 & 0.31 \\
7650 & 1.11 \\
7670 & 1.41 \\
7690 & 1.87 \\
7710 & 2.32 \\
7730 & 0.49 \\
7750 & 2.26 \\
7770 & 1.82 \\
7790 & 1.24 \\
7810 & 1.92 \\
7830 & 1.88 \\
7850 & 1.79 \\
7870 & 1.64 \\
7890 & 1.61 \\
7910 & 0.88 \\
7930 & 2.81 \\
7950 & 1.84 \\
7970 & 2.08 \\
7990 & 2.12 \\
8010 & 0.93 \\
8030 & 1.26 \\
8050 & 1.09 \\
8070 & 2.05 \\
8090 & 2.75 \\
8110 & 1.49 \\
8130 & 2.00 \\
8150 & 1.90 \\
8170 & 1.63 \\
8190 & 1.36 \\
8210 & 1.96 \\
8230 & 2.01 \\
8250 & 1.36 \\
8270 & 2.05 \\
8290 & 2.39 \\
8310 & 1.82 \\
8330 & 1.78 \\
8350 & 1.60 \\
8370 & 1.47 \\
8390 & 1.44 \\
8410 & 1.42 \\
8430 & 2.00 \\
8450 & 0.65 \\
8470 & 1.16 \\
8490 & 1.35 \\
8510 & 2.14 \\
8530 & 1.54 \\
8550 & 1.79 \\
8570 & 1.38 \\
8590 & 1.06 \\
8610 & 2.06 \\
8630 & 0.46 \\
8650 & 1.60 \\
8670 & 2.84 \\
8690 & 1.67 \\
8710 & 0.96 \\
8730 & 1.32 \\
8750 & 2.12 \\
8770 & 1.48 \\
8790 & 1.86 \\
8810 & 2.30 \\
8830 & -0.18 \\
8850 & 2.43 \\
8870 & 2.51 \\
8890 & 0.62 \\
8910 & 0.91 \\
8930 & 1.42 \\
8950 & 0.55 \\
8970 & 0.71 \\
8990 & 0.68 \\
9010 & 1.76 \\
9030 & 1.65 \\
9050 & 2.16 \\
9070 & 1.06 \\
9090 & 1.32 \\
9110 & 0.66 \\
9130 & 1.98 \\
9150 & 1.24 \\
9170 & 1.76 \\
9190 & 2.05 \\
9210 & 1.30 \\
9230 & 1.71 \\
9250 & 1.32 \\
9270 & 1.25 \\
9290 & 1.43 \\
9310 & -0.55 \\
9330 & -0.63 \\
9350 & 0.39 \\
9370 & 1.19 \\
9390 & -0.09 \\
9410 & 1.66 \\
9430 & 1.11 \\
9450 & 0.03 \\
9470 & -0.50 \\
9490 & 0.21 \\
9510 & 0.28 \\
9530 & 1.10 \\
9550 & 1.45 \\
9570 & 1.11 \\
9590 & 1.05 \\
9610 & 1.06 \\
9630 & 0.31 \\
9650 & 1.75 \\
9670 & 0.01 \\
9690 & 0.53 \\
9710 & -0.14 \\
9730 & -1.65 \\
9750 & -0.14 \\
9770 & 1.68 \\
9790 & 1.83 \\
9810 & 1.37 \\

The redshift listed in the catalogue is 0.77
